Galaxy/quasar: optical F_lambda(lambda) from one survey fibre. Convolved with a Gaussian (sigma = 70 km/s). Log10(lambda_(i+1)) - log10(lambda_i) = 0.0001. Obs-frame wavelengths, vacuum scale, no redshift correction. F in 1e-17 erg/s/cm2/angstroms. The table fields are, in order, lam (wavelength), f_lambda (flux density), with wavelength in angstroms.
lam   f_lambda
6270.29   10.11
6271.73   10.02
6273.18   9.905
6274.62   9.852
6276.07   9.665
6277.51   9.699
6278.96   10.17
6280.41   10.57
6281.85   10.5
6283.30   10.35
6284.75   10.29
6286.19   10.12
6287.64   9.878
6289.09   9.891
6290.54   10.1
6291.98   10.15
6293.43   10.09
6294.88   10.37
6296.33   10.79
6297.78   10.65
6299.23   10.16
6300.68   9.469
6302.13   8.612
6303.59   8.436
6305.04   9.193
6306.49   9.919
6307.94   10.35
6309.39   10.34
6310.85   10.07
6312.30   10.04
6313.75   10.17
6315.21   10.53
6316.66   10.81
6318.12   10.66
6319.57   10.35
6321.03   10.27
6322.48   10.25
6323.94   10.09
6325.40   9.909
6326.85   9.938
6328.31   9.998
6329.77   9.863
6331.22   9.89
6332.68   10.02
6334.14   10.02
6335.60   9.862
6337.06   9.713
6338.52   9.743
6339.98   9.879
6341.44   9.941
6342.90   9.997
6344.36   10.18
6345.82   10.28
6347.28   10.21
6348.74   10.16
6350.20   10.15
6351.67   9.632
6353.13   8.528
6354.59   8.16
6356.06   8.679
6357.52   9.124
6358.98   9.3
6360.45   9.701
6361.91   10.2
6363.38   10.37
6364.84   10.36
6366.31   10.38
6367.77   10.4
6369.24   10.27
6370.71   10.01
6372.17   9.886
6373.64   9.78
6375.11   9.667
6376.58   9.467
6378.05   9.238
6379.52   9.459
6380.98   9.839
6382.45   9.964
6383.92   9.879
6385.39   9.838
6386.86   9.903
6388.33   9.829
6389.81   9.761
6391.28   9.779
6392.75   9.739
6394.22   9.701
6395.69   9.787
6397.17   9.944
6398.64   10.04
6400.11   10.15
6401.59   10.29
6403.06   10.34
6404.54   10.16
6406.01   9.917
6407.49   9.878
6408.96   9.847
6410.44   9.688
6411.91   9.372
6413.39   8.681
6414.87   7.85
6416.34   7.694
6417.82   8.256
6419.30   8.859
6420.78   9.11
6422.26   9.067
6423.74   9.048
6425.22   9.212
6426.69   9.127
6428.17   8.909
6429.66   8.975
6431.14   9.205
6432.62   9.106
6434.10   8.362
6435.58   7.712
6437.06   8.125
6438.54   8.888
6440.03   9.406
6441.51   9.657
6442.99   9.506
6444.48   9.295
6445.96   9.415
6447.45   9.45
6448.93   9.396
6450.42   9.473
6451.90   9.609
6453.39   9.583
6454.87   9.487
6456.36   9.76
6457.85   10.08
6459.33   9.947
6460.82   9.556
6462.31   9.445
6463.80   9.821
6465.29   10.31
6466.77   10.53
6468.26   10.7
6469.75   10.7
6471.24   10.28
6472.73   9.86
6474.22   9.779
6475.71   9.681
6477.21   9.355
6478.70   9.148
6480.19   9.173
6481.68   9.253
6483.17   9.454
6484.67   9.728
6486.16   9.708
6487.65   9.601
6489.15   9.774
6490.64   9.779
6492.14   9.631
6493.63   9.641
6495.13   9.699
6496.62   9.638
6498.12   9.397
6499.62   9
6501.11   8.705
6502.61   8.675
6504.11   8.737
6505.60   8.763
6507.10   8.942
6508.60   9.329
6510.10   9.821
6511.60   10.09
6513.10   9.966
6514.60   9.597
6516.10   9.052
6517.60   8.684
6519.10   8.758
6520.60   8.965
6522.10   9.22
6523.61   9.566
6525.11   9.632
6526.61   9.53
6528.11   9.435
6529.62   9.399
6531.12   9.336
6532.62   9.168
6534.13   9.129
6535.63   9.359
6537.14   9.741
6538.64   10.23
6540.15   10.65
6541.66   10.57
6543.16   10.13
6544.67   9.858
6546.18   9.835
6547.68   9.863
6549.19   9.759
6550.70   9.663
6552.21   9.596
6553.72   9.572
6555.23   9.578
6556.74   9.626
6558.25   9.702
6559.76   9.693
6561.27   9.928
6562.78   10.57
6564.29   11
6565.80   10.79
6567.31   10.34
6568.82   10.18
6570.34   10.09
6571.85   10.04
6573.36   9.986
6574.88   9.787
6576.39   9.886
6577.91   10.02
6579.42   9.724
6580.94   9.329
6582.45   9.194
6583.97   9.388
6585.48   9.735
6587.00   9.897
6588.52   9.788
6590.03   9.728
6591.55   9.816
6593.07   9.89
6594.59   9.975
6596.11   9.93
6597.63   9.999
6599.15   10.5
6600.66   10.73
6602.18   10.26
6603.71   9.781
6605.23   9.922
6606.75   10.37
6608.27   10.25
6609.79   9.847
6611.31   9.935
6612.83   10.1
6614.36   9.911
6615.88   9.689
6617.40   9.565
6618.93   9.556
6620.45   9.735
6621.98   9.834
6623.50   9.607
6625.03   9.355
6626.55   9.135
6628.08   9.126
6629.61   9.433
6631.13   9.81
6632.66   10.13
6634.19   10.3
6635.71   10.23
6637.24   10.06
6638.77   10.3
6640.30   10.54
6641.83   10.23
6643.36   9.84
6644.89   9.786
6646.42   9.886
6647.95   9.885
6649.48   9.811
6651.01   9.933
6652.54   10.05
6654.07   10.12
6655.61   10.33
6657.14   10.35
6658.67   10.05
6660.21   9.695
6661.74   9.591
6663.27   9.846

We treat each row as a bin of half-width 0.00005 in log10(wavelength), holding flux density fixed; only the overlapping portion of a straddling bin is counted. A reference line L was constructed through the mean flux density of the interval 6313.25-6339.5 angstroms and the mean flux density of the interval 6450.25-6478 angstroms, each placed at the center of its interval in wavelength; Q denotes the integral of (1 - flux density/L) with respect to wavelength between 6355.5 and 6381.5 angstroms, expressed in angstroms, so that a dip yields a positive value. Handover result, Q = 0.7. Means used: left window 10.1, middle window 9.8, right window 9.9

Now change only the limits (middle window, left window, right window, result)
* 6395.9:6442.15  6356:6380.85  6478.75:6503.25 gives 2.2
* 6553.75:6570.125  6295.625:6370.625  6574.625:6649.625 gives -0.4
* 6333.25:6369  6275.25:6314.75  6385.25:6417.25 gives 0.0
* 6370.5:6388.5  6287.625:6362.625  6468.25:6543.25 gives 0.1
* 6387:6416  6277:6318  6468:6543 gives 0.3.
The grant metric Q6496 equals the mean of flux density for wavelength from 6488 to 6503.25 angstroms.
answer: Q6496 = 9.4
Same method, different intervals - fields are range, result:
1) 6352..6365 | 9.35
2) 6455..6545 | 9.59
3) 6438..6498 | 9.68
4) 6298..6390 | 9.86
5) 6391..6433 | 9.37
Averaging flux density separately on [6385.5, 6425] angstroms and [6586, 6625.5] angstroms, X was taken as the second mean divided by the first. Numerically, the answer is 1.05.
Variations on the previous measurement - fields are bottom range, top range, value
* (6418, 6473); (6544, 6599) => 1.05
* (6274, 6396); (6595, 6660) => 1.00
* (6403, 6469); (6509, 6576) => 1.05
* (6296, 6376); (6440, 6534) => 0.96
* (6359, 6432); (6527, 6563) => 1.02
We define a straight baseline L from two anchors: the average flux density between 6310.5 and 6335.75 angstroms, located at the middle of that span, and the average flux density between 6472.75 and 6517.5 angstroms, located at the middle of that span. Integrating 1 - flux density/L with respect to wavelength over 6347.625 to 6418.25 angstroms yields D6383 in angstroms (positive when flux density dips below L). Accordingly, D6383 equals 1.8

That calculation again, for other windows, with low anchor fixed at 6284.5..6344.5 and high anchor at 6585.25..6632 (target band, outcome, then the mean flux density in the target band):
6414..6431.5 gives 2.1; 8.76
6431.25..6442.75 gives 1.3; 8.81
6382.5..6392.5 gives 0.1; 9.83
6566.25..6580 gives -0.2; 10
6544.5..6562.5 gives 0.3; 9.74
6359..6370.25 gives -0.2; 10.2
